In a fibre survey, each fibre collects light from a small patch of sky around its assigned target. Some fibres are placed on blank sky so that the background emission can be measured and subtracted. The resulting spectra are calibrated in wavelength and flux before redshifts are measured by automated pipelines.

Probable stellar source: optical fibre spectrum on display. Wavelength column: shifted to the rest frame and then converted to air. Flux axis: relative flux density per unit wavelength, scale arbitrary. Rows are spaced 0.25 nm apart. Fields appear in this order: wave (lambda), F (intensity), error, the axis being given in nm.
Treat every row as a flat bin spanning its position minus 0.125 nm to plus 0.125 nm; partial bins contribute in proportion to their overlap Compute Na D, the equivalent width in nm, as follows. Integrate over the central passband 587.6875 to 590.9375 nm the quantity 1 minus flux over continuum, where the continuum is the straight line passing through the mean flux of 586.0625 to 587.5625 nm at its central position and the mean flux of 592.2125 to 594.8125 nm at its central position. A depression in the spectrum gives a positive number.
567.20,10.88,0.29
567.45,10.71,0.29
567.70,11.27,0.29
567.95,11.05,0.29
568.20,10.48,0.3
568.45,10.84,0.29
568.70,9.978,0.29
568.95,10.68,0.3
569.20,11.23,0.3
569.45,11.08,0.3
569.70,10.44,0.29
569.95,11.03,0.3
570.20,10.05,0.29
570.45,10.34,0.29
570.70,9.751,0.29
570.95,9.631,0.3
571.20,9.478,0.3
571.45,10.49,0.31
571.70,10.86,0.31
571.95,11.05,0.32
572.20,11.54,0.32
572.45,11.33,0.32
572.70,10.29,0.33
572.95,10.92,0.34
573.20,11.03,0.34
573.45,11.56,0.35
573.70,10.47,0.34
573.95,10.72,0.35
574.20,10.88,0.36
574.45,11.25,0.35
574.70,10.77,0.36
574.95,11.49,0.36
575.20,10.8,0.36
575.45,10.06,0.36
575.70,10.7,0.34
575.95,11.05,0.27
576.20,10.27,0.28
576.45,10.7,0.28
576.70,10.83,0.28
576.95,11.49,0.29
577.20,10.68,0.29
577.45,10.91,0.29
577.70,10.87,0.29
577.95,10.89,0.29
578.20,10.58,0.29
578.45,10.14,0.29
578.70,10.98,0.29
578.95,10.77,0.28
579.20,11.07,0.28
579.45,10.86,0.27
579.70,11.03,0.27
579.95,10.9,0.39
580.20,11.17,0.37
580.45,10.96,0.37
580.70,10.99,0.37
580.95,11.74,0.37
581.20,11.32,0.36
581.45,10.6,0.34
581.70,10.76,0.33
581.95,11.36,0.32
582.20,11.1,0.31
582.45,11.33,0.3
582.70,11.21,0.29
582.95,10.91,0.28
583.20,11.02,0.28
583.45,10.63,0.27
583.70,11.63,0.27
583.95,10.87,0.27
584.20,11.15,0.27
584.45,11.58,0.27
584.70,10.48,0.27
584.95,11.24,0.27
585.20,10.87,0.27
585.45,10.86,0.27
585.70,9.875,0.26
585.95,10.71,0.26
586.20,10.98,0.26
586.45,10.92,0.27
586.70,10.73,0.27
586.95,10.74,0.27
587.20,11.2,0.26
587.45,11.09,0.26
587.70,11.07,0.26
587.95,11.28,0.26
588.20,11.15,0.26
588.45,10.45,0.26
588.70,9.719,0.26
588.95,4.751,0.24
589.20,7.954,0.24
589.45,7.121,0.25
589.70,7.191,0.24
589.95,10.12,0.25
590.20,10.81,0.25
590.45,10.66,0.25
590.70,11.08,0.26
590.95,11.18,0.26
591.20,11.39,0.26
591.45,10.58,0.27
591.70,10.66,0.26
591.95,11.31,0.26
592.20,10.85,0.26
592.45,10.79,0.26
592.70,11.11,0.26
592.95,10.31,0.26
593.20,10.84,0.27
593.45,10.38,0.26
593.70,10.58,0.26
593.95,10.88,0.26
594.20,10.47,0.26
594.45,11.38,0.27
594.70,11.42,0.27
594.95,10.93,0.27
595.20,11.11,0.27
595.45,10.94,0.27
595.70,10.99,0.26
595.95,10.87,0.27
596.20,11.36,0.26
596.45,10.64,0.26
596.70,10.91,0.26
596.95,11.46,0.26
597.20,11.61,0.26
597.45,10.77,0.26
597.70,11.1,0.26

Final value 0.42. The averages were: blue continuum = 10.9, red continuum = 10.8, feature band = 9.49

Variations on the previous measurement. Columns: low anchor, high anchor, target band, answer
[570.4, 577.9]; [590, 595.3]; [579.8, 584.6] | -0.14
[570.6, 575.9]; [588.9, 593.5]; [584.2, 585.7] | -0.10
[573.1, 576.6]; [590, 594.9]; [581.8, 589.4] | 0.18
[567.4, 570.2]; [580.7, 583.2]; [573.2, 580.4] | 0.09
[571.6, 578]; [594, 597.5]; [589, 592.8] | 0.33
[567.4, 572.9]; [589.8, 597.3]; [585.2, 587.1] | 0.02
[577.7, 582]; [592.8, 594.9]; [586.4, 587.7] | -0.01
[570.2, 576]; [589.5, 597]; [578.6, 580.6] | -0.05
